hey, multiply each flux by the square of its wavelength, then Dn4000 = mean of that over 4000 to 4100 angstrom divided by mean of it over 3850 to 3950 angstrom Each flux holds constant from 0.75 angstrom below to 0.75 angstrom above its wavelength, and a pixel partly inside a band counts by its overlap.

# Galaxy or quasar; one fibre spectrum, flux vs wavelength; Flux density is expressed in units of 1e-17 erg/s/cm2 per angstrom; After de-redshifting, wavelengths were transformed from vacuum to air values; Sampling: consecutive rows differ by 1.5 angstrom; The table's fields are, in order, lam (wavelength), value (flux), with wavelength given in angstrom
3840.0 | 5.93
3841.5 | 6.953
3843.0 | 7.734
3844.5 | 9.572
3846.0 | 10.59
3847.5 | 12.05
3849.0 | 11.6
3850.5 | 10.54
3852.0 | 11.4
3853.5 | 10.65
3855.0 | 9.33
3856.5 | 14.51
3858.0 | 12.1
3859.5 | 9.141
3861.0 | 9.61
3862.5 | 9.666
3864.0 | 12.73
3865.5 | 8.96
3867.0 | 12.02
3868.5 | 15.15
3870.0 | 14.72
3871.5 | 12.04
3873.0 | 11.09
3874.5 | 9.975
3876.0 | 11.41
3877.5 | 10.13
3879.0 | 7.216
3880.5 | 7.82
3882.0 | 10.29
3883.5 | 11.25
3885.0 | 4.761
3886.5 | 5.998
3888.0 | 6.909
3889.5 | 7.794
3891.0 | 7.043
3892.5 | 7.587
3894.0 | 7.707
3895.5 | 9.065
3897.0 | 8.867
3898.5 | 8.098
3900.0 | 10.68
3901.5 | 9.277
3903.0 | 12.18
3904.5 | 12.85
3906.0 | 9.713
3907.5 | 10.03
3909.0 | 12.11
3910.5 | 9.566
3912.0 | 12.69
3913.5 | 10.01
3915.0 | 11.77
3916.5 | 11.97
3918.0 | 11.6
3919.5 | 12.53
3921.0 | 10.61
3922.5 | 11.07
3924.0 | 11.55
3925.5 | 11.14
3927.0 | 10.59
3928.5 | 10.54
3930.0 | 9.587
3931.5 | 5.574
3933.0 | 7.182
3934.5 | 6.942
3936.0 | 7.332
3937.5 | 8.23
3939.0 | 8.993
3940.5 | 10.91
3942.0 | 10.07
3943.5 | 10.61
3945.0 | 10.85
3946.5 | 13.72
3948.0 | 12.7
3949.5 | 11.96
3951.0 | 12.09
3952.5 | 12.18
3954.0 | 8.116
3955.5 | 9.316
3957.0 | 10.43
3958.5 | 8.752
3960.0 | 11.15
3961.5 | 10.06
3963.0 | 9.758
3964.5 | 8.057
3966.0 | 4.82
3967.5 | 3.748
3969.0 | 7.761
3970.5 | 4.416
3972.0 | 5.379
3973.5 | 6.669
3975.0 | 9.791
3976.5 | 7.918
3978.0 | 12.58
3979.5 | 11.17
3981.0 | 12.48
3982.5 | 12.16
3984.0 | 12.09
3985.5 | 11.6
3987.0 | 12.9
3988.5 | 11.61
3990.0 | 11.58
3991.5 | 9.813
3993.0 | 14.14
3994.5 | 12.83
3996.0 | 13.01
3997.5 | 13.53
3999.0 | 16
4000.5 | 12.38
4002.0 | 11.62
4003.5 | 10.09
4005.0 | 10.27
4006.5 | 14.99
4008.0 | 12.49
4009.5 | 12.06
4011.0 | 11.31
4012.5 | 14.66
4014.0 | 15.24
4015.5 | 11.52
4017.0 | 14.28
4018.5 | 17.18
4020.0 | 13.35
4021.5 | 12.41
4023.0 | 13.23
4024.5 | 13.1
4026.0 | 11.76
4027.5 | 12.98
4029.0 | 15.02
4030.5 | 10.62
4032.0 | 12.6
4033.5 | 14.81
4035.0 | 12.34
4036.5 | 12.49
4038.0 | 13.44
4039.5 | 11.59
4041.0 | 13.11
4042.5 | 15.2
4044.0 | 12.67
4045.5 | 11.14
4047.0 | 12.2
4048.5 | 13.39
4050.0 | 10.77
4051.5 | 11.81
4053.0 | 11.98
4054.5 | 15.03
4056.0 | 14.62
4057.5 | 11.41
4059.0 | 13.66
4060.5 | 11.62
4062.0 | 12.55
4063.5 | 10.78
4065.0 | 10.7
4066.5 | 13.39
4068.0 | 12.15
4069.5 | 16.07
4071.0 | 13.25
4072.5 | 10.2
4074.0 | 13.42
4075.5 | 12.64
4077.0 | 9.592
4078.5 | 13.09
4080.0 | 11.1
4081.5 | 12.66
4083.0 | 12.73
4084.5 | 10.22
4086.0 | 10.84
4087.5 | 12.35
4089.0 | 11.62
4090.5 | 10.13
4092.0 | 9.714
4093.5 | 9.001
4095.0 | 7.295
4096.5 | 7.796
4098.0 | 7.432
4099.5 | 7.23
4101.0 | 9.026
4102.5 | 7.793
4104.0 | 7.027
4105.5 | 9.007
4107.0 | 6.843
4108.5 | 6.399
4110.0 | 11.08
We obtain 1.29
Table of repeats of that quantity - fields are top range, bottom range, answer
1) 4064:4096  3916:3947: 1.23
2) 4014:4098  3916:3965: 1.27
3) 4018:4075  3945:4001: 1.27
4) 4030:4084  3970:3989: 1.29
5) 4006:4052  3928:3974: 1.51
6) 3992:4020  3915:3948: 1.34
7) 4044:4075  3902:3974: 1.36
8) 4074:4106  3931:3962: 1.08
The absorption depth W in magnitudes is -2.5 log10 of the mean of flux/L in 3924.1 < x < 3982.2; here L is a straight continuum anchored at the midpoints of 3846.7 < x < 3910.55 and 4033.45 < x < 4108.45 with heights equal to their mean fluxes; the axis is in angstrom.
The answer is 0.14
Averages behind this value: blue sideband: 10.1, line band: 9.35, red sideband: 11.3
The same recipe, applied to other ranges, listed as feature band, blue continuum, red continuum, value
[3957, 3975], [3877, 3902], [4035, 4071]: 0.34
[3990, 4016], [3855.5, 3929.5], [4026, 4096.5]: -0.11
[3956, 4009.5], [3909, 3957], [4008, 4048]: 0.13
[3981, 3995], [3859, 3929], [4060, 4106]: -0.16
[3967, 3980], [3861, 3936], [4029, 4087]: 0.40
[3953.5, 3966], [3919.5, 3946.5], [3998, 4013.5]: 0.17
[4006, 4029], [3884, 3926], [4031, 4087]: -0.14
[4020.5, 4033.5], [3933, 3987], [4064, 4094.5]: -0.19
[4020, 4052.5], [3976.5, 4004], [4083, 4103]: -0.16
